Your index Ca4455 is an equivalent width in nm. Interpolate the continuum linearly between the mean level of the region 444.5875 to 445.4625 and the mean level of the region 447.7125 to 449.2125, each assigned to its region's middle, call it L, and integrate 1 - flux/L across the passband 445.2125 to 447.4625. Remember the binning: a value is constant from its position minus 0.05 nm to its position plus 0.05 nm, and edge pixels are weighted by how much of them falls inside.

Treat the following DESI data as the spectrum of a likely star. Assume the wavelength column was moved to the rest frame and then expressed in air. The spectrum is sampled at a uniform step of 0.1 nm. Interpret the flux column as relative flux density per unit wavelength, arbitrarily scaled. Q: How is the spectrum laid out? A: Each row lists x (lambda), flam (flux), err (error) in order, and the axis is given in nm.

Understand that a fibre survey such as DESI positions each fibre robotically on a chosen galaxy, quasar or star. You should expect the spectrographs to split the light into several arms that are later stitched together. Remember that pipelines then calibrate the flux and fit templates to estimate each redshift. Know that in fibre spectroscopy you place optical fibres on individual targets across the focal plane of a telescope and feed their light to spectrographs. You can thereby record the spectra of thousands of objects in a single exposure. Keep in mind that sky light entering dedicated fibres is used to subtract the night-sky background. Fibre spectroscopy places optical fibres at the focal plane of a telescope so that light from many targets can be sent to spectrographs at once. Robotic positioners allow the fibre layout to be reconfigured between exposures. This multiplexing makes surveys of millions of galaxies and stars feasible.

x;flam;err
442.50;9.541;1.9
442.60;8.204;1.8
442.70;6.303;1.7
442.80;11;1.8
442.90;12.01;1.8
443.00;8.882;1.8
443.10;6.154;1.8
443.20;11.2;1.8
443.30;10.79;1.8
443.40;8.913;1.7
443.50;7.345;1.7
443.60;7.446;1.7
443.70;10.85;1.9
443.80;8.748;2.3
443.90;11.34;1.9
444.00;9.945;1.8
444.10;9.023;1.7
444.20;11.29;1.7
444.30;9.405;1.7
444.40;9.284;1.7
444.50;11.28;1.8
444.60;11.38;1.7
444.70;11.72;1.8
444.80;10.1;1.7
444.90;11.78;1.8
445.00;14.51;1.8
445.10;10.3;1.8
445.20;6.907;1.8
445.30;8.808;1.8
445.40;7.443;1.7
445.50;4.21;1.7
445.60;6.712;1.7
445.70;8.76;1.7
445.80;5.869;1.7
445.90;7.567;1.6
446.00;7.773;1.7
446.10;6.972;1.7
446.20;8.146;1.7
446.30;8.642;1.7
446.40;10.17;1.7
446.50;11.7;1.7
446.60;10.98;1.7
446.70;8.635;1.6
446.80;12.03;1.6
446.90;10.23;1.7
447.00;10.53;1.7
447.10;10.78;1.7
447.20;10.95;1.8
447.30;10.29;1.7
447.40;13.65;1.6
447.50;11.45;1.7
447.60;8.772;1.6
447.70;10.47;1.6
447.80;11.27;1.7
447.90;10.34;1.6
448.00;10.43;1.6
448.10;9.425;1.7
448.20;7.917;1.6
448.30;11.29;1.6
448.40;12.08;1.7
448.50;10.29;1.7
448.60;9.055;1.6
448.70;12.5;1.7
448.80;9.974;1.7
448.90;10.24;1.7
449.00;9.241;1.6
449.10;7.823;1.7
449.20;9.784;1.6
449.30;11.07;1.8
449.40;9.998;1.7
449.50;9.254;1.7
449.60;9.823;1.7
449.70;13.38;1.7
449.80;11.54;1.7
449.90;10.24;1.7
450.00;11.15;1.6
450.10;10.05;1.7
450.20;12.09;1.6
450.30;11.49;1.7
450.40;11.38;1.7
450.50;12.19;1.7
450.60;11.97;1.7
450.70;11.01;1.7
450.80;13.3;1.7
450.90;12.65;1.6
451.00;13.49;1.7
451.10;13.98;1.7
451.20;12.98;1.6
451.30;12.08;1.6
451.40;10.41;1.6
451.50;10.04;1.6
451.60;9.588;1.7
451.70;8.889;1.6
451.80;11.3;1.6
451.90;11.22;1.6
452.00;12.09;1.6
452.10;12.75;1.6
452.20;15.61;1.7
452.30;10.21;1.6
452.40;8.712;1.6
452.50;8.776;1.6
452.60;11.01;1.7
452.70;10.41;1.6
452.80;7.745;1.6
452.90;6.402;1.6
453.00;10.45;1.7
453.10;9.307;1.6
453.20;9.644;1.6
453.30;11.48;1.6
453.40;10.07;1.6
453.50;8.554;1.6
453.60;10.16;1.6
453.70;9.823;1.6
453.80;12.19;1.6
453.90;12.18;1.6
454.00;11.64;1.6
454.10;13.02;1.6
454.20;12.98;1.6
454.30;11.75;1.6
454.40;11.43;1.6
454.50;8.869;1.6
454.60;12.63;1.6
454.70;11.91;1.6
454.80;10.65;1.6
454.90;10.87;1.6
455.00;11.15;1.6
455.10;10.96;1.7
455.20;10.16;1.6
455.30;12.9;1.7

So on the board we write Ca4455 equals 0.23 nm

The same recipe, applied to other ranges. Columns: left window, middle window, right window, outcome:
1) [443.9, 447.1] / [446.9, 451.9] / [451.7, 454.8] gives -0.38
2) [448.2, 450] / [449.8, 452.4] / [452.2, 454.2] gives -0.32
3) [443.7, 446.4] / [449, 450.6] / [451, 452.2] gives 0.04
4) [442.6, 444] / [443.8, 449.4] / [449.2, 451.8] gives 0.20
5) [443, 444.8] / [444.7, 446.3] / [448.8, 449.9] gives 0.22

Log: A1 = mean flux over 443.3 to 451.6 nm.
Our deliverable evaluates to 10.2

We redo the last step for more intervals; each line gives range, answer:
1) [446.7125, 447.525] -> 11.1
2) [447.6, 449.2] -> 10.1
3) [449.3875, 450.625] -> 11.1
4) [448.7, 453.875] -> 10.8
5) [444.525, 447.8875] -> 9.7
